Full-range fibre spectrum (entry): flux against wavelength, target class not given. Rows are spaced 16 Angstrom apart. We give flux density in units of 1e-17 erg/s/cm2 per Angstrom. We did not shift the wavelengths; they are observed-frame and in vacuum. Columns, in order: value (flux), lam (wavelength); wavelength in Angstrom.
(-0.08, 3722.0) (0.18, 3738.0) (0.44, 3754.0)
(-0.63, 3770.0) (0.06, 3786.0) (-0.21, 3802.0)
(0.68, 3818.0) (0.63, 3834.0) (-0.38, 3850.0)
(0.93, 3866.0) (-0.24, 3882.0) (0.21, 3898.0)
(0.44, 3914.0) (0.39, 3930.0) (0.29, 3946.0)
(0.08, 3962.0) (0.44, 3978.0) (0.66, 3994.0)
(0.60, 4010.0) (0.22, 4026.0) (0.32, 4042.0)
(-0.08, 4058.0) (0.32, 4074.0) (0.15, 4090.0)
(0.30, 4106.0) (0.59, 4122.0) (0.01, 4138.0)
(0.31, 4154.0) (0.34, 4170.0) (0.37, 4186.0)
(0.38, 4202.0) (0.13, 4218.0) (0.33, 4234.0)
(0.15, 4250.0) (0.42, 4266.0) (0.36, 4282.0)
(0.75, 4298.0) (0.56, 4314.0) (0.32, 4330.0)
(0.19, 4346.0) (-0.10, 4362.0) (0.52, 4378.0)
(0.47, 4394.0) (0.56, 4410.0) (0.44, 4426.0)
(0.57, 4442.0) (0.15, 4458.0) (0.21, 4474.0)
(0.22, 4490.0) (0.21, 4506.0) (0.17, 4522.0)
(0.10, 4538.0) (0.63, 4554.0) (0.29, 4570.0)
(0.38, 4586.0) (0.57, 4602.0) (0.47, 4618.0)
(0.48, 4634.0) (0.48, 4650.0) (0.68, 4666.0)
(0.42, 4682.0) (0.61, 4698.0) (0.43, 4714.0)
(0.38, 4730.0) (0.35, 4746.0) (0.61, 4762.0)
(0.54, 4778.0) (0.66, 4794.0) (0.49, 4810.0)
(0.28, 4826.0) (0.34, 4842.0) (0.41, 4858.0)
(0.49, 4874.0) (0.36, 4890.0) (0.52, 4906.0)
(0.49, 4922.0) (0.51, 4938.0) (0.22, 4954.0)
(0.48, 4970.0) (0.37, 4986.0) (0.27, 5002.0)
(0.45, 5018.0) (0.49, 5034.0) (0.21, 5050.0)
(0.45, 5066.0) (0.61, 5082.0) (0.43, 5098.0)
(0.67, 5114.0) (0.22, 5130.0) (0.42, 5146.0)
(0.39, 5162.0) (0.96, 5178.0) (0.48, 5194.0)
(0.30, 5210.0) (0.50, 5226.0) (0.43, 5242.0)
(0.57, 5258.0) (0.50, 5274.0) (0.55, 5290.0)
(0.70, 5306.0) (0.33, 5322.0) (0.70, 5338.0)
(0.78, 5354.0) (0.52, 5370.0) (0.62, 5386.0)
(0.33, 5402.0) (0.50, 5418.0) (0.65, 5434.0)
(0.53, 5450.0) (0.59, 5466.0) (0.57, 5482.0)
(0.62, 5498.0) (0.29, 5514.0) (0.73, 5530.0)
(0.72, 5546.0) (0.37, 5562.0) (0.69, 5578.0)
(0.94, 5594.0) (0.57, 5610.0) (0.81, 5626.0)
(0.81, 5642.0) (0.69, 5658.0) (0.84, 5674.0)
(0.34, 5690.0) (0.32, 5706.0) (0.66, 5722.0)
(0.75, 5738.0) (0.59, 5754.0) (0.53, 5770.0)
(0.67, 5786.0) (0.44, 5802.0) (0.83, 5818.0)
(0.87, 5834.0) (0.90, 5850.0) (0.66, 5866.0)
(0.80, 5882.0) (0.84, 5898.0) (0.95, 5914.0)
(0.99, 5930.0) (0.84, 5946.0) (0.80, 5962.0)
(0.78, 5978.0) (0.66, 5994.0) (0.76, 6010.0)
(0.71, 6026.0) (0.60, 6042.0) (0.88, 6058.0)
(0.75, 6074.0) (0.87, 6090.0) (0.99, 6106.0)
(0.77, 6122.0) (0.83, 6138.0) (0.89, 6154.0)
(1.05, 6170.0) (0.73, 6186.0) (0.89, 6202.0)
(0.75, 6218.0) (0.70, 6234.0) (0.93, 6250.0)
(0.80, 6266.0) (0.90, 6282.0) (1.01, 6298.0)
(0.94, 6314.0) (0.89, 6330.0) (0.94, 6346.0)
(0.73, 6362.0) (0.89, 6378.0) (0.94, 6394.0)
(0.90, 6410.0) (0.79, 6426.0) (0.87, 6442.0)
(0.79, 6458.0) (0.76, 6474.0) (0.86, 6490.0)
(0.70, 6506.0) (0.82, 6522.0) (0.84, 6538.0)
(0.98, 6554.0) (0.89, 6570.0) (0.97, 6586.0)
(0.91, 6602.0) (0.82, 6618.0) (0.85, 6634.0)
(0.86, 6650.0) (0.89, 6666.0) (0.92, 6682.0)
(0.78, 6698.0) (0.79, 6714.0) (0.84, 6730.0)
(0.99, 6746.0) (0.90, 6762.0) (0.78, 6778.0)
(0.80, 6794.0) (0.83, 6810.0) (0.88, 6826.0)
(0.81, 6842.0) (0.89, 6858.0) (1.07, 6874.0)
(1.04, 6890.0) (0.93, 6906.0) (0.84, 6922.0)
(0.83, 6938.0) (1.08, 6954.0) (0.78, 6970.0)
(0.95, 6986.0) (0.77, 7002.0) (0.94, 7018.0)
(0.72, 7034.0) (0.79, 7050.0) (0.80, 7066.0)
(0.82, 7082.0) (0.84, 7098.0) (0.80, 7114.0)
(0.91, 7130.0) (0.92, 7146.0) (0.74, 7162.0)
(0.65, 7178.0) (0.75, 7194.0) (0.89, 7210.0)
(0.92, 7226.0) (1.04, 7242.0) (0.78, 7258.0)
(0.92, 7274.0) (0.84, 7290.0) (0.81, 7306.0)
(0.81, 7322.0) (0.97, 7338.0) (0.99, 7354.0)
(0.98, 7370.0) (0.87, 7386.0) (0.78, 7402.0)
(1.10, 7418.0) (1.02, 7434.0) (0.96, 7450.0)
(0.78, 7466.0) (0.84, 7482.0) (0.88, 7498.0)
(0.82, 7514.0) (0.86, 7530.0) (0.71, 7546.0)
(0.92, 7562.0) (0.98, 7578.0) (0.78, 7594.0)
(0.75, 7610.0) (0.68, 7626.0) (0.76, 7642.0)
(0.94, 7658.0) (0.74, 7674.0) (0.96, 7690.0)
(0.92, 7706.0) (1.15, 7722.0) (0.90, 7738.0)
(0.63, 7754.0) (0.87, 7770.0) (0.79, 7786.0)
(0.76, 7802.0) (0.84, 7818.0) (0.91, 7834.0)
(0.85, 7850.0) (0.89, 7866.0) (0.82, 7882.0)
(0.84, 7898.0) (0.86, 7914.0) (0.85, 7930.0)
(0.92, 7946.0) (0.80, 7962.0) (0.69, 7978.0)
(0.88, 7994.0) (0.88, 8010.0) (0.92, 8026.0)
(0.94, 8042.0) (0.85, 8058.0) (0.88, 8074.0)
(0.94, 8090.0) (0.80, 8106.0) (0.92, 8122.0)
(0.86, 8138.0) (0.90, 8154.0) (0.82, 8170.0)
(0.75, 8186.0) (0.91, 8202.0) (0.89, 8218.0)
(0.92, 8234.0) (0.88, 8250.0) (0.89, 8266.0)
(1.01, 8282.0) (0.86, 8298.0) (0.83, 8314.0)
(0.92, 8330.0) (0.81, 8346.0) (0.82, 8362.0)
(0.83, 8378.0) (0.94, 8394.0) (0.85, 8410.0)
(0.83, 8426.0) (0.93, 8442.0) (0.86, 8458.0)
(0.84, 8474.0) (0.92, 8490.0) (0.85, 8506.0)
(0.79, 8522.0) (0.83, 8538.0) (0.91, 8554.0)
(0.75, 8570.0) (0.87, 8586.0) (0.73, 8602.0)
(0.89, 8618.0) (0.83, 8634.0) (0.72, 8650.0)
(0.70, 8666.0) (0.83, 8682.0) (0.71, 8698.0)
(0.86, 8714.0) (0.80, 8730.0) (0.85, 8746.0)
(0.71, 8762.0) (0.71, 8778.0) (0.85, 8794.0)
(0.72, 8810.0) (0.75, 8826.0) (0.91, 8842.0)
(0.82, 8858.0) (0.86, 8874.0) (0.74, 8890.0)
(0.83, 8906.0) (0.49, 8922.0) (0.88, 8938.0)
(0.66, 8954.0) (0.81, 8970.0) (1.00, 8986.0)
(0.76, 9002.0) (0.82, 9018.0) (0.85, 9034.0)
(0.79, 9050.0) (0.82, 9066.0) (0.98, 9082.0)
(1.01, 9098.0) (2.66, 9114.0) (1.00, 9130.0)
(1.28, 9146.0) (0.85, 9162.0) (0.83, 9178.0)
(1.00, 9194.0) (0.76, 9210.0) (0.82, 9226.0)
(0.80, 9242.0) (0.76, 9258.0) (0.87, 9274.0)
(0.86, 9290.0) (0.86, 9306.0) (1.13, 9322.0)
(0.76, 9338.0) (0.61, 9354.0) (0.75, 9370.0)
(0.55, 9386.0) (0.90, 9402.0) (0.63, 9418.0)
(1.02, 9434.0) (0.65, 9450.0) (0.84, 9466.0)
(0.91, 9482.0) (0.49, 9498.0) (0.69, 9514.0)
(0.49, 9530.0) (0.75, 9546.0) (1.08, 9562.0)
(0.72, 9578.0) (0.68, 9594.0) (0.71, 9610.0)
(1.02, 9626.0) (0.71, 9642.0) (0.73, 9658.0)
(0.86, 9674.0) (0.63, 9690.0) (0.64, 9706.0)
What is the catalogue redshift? 0.388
